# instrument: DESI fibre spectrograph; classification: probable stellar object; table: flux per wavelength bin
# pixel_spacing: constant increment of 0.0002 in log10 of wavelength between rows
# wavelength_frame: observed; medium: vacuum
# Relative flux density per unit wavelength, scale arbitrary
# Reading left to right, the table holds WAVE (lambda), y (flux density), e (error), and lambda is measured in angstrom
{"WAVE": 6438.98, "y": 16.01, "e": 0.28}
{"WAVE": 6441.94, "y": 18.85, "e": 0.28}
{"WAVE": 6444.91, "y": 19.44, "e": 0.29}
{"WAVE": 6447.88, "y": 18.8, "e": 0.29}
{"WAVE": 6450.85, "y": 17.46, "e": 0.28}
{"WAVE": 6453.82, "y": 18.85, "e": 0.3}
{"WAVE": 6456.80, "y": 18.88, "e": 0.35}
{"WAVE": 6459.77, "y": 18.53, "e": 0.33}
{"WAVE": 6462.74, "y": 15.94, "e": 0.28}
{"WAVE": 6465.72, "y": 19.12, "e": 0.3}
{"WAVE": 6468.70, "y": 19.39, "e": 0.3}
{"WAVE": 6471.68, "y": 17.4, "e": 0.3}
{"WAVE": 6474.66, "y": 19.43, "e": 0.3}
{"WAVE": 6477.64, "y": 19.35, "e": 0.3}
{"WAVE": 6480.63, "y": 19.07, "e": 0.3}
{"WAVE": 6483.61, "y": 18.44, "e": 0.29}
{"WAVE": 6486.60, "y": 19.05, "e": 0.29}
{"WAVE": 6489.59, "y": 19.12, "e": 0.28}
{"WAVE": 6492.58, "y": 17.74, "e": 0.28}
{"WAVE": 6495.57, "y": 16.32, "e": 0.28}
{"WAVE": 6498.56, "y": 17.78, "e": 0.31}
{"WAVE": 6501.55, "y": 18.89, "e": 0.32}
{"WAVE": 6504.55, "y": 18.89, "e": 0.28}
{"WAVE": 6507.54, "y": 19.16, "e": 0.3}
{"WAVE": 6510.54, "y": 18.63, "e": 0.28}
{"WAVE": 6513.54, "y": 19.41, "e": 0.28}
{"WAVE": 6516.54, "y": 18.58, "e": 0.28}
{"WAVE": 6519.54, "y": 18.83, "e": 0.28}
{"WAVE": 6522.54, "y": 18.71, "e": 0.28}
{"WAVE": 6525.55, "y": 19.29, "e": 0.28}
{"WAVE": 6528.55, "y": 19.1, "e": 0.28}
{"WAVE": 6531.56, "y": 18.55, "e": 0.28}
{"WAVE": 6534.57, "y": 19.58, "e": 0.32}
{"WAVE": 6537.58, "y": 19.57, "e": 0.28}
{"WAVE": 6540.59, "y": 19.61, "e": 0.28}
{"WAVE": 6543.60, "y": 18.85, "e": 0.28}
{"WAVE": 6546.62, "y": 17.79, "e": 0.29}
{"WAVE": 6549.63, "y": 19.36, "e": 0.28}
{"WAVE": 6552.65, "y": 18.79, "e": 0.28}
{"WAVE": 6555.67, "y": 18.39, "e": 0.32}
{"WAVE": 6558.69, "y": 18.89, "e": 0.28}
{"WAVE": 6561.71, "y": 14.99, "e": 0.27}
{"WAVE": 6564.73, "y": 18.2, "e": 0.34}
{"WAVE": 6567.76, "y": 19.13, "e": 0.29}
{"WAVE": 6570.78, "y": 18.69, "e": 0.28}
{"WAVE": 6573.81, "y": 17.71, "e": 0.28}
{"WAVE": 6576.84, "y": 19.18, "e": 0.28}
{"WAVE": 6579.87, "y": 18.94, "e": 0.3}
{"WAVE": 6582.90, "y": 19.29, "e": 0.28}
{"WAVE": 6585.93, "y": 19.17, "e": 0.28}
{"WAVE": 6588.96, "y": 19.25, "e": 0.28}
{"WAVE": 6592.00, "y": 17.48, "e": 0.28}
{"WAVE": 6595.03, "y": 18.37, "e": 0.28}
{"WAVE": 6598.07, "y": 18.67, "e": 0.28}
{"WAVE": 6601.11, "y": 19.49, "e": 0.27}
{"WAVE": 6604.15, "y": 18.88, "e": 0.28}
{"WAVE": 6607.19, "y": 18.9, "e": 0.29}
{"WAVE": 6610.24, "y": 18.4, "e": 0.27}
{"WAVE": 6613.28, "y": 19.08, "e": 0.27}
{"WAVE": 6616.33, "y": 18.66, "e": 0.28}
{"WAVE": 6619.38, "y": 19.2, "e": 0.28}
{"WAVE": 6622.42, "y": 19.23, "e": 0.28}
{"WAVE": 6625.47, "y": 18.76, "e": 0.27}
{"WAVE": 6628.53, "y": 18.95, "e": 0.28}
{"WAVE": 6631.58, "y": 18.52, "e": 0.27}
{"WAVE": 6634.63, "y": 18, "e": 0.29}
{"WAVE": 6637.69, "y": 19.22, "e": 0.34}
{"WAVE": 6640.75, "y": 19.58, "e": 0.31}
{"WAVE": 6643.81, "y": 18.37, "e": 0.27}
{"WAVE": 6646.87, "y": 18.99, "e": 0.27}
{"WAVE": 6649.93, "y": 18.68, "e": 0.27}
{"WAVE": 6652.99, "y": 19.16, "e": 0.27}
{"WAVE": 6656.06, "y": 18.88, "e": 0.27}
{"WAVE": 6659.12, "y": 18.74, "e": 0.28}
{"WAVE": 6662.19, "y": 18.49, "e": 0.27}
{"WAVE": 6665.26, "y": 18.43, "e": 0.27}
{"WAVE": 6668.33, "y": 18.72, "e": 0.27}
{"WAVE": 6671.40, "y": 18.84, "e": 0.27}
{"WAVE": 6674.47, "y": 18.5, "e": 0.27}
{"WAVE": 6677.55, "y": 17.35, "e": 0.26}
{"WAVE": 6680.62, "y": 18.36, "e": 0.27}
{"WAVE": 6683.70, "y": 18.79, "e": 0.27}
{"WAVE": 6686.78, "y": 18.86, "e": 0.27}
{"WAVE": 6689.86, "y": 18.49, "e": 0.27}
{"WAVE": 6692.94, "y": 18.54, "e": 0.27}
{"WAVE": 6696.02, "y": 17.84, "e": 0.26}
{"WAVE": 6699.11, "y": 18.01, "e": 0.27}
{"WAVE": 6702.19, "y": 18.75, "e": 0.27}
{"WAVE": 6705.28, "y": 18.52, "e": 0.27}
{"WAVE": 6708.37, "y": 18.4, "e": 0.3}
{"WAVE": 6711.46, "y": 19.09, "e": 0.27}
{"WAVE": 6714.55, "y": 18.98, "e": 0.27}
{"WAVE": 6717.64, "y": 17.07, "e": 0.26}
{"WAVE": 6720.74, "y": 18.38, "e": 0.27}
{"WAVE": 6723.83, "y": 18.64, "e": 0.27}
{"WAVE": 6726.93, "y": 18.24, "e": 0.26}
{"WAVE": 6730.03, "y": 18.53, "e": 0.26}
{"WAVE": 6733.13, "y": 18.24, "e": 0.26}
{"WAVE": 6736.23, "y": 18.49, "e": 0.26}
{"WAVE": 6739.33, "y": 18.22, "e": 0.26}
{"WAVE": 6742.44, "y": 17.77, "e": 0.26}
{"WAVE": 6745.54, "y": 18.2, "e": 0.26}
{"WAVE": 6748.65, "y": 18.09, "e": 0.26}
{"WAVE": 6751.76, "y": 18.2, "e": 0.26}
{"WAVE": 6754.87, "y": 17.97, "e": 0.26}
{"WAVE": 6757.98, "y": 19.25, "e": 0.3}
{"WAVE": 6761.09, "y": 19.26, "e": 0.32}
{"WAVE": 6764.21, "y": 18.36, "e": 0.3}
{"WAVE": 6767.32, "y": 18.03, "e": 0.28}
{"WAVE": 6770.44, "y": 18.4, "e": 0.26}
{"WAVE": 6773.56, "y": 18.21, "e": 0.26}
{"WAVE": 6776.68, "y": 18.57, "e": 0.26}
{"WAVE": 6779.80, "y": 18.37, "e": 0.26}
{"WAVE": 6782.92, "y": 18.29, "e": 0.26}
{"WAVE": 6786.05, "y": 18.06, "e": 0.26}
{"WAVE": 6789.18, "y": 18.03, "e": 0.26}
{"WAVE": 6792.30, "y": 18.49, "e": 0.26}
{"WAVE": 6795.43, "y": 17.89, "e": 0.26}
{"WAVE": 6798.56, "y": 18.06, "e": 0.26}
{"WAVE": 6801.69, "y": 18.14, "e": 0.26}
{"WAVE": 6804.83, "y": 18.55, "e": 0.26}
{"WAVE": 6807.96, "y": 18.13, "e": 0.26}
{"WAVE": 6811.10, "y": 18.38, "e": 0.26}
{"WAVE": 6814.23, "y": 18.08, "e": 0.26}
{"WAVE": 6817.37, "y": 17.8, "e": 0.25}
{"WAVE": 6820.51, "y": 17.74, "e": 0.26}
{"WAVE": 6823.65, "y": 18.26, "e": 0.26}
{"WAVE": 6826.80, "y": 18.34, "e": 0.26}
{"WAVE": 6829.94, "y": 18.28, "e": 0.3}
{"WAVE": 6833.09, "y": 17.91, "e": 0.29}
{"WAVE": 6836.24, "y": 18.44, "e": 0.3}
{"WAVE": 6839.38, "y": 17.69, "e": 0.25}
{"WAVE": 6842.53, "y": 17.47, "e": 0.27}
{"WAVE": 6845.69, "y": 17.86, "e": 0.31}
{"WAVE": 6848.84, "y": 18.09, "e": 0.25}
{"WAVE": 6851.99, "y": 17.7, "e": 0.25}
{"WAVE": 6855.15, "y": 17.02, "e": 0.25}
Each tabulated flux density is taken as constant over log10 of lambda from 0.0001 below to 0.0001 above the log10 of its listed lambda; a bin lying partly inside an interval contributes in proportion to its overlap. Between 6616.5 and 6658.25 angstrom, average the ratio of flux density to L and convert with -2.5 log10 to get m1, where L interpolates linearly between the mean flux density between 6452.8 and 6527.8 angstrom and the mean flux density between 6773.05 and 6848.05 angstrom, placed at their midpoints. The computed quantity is -0.029 mag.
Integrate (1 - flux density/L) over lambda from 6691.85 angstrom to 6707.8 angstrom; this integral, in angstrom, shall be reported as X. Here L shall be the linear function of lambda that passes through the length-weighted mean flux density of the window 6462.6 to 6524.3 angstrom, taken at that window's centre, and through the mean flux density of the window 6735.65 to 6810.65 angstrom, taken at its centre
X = 0.0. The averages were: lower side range 18.6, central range 18.3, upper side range 18.3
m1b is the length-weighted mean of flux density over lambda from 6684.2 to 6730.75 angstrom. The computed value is 18.4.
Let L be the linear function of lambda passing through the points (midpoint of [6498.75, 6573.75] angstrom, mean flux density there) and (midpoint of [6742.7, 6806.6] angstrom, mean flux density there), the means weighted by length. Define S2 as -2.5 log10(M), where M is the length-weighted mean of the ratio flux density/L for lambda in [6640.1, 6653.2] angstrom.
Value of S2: -0.022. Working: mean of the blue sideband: 18.7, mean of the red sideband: 18.3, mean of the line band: 18.9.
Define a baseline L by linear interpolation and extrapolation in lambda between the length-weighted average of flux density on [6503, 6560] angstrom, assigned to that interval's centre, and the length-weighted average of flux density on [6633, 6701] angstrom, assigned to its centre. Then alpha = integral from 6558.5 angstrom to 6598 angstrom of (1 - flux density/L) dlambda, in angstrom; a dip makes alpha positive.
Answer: 0.88 angstrom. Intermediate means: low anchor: 18.9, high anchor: 18.6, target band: 18.4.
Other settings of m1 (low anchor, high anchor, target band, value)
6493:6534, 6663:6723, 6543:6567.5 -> 0.02 mag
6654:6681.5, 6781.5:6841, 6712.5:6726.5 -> 0.00 mag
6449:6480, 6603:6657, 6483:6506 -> 0.02 mag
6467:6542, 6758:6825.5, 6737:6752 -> 0.01 mag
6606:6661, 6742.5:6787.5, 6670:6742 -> 0.01 mag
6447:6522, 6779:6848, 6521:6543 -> -0.04 mag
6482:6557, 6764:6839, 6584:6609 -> -0.01 mag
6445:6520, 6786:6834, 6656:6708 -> -0.01 mag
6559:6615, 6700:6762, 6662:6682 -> 0.00 mag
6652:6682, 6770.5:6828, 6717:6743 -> 0.01 mag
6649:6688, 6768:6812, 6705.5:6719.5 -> 0.00 mag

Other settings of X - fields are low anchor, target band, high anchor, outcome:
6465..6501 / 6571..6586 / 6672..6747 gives -0.3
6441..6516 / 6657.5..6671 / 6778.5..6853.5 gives -0.2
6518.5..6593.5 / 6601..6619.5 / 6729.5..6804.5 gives -0.3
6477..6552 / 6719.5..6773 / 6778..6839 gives -0.2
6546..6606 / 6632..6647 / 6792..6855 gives -0.3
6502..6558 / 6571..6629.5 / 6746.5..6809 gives -0.2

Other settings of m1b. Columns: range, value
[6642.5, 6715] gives 18.6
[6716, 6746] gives 18.2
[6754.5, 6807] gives 18.4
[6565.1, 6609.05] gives 18.8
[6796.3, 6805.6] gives 18.2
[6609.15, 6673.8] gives 18.8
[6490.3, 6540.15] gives 18.7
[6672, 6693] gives 18.4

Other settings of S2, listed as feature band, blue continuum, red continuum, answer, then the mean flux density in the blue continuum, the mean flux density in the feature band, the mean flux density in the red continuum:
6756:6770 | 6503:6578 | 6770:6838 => -0.024 mag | 18.7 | 18.7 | 18.2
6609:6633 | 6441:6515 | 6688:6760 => -0.025 mag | 18.6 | 18.9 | 18.4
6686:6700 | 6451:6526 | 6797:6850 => -0.004 mag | 18.6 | 18.3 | 18.1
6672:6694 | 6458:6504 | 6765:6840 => -0.010 mag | 18.4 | 18.4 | 18.2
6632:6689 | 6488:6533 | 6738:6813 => -0.014 mag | 18.6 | 18.7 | 18.3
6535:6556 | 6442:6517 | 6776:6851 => -0.029 mag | 18.6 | 19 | 18.1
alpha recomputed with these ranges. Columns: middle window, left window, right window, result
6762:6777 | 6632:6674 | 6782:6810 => 0.0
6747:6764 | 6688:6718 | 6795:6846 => -0.3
